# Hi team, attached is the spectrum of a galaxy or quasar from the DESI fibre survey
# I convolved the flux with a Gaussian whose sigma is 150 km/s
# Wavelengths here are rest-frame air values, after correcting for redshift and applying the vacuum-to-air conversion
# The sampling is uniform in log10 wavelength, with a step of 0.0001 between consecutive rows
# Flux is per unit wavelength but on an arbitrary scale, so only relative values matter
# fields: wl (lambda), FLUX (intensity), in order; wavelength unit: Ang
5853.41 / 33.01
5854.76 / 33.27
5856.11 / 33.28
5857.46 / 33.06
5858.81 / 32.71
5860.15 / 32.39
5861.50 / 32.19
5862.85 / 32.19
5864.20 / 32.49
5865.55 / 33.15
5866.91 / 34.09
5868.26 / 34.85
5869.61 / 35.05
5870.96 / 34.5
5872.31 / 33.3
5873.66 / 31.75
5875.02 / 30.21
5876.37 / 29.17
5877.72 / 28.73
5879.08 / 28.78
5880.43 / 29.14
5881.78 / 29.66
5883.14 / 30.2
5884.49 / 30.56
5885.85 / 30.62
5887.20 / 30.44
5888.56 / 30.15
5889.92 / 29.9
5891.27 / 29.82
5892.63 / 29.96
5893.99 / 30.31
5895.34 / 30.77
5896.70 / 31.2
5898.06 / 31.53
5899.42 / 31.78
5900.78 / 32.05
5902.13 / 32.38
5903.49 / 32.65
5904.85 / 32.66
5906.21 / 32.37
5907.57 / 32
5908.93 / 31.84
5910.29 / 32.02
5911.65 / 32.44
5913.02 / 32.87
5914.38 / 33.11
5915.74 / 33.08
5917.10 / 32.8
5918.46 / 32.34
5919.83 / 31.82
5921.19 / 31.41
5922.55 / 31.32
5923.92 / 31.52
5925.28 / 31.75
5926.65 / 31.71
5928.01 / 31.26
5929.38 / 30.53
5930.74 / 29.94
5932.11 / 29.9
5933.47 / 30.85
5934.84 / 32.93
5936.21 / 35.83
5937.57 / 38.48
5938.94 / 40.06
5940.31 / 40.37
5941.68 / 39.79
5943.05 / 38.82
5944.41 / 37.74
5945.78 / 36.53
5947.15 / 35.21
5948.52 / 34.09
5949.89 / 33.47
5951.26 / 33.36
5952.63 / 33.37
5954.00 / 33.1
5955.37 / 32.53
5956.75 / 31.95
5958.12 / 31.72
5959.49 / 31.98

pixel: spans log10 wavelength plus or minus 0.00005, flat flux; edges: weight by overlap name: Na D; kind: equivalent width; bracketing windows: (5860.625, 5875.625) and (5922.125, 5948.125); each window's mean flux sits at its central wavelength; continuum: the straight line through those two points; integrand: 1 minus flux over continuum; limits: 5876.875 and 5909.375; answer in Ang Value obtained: 2.7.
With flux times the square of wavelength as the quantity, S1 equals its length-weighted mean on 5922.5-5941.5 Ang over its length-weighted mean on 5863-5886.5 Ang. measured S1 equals 1.08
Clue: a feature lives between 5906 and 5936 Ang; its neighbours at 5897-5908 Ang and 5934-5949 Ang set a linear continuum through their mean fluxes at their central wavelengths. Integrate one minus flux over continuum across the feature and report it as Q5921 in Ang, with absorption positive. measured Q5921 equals 2.30 Ang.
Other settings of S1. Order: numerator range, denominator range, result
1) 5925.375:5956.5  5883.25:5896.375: 1.16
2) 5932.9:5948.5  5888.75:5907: 1.19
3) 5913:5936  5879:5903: 1.05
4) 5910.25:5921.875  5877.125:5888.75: 1.10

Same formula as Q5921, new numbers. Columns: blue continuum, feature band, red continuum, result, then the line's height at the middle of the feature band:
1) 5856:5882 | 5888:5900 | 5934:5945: 1.2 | 34.1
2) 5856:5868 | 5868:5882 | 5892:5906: 0.5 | 32.4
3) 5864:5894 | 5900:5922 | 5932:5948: 1.1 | 34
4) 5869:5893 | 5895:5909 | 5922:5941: -0.1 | 31.8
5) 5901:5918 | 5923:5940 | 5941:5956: 0.5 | 34.1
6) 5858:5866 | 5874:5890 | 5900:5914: 1.3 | 32.5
